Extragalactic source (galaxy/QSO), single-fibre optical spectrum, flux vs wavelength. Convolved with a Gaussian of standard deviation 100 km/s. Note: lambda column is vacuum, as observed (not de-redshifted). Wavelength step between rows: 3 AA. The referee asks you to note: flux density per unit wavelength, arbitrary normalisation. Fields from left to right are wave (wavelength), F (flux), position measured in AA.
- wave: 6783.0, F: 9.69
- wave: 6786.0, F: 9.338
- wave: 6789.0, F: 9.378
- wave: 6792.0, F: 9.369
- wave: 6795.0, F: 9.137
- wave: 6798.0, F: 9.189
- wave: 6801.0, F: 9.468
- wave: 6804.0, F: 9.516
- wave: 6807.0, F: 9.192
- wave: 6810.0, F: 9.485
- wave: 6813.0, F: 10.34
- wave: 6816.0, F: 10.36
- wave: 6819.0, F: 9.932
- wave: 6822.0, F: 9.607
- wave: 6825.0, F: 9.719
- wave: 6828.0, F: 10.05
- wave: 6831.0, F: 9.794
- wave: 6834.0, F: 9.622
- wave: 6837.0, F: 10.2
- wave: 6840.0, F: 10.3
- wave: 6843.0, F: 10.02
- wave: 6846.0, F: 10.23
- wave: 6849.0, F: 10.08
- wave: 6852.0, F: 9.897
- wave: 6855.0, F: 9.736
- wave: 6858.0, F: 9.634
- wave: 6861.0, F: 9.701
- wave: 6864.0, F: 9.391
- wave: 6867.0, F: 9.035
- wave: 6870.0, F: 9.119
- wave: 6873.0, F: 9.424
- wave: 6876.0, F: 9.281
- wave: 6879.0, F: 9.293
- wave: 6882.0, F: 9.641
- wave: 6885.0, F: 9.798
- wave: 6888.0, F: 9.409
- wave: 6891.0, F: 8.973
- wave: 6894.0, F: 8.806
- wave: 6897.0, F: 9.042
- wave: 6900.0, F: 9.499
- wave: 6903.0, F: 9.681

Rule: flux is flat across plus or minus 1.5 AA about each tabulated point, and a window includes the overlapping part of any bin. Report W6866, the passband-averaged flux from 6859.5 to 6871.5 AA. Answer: 9.31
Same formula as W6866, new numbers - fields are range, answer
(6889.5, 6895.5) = 8.89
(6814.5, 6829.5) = 9.93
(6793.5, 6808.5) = 9.3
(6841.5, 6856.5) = 9.99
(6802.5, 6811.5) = 9.4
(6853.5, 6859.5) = 9.69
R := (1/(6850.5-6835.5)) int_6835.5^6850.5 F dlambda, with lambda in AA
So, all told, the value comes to 10.2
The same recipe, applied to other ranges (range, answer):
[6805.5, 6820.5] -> 9.86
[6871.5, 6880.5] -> 9.33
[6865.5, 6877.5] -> 9.21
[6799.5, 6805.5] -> 9.49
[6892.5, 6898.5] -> 8.92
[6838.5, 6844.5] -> 10.2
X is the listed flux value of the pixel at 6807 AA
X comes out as 9.192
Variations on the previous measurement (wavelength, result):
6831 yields 9.794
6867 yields 9.035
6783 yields 9.69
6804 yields 9.516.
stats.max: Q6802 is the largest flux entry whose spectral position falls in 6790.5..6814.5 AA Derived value 10.34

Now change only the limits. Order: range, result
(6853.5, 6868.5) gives 9.736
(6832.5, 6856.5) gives 10.3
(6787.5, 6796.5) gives 9.378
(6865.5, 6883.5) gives 9.641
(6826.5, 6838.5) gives 10.2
